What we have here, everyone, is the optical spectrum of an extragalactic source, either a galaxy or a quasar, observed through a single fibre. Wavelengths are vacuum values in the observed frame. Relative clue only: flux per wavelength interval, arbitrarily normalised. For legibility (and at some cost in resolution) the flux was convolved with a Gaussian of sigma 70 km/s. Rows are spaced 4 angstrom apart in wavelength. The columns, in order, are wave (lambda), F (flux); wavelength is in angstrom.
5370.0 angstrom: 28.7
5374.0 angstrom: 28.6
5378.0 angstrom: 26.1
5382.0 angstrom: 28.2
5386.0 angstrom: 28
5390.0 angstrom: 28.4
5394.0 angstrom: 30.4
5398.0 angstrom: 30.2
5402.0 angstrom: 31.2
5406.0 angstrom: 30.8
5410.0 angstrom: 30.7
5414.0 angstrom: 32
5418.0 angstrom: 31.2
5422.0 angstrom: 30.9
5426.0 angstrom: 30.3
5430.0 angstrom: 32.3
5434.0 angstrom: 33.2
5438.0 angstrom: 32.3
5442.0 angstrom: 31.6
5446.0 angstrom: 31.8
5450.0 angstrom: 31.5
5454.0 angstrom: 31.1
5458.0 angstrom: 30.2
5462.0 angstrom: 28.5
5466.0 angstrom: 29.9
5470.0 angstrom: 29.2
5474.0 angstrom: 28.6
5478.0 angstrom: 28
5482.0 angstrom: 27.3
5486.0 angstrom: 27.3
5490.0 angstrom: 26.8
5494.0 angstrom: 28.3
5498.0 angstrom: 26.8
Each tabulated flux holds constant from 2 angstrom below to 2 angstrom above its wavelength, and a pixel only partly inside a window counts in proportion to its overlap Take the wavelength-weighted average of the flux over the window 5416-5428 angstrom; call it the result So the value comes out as 30.8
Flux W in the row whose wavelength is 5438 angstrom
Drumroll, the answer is 32.3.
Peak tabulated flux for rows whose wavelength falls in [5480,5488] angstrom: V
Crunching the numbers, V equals 27.3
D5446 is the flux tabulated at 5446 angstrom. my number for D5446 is 31.8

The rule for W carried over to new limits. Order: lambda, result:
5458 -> 30.2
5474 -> 28.6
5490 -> 26.8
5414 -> 32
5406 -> 30.8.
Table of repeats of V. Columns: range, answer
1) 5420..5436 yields 33.2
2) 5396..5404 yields 31.2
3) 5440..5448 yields 31.8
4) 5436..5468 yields 32.3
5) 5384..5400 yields 30.4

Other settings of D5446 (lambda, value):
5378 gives 26.1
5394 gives 30.4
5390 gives 28.4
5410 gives 30.7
